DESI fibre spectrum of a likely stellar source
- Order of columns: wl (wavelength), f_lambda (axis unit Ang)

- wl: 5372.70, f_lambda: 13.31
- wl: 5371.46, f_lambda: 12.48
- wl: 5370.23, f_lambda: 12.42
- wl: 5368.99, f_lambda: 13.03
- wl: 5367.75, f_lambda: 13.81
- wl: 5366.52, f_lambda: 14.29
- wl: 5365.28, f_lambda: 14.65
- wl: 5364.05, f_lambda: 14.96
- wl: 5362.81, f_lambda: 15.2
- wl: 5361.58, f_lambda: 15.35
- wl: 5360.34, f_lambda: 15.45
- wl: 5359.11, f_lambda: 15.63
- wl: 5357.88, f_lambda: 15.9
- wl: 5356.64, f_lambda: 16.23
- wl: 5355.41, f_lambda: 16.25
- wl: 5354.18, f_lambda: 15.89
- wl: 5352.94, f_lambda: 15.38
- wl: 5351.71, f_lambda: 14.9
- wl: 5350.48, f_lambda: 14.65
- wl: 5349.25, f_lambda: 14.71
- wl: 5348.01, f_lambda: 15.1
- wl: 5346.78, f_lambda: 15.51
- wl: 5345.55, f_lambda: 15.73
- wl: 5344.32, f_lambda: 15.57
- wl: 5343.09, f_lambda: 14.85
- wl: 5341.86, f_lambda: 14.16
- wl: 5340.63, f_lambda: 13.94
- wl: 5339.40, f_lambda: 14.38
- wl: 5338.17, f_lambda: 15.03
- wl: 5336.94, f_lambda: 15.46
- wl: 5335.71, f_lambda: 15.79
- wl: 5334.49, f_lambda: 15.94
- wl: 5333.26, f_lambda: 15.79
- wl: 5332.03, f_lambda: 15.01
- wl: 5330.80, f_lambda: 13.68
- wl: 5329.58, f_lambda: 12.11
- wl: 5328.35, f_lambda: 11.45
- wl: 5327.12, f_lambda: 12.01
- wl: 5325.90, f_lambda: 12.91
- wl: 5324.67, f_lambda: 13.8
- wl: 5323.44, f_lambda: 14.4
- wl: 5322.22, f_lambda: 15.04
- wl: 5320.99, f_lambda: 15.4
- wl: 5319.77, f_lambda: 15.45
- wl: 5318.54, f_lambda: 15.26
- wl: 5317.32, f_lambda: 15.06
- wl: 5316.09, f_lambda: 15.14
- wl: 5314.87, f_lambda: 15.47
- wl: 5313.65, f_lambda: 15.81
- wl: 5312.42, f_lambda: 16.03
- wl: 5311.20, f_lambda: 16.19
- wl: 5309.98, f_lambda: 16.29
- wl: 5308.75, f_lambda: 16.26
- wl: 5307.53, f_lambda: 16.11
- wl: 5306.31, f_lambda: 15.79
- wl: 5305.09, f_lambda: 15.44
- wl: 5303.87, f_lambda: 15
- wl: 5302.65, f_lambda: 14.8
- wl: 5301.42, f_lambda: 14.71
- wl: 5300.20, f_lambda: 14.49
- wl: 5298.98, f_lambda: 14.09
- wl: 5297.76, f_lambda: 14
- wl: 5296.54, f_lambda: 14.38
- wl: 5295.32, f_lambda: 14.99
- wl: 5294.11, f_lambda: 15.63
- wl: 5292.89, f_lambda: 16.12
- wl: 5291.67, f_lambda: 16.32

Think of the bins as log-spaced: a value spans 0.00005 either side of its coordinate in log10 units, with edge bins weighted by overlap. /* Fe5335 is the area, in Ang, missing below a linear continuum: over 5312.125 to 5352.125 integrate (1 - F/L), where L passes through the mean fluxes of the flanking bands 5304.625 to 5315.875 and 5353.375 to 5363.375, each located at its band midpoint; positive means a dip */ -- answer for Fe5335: 2.9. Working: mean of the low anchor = 15.9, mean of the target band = 14.7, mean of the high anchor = 15.7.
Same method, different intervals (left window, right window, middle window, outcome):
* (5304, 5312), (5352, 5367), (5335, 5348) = 0.5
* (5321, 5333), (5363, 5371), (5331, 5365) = -3.8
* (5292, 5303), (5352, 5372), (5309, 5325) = -0.6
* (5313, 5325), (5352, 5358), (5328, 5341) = 0.8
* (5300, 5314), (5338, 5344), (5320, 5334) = 1.0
